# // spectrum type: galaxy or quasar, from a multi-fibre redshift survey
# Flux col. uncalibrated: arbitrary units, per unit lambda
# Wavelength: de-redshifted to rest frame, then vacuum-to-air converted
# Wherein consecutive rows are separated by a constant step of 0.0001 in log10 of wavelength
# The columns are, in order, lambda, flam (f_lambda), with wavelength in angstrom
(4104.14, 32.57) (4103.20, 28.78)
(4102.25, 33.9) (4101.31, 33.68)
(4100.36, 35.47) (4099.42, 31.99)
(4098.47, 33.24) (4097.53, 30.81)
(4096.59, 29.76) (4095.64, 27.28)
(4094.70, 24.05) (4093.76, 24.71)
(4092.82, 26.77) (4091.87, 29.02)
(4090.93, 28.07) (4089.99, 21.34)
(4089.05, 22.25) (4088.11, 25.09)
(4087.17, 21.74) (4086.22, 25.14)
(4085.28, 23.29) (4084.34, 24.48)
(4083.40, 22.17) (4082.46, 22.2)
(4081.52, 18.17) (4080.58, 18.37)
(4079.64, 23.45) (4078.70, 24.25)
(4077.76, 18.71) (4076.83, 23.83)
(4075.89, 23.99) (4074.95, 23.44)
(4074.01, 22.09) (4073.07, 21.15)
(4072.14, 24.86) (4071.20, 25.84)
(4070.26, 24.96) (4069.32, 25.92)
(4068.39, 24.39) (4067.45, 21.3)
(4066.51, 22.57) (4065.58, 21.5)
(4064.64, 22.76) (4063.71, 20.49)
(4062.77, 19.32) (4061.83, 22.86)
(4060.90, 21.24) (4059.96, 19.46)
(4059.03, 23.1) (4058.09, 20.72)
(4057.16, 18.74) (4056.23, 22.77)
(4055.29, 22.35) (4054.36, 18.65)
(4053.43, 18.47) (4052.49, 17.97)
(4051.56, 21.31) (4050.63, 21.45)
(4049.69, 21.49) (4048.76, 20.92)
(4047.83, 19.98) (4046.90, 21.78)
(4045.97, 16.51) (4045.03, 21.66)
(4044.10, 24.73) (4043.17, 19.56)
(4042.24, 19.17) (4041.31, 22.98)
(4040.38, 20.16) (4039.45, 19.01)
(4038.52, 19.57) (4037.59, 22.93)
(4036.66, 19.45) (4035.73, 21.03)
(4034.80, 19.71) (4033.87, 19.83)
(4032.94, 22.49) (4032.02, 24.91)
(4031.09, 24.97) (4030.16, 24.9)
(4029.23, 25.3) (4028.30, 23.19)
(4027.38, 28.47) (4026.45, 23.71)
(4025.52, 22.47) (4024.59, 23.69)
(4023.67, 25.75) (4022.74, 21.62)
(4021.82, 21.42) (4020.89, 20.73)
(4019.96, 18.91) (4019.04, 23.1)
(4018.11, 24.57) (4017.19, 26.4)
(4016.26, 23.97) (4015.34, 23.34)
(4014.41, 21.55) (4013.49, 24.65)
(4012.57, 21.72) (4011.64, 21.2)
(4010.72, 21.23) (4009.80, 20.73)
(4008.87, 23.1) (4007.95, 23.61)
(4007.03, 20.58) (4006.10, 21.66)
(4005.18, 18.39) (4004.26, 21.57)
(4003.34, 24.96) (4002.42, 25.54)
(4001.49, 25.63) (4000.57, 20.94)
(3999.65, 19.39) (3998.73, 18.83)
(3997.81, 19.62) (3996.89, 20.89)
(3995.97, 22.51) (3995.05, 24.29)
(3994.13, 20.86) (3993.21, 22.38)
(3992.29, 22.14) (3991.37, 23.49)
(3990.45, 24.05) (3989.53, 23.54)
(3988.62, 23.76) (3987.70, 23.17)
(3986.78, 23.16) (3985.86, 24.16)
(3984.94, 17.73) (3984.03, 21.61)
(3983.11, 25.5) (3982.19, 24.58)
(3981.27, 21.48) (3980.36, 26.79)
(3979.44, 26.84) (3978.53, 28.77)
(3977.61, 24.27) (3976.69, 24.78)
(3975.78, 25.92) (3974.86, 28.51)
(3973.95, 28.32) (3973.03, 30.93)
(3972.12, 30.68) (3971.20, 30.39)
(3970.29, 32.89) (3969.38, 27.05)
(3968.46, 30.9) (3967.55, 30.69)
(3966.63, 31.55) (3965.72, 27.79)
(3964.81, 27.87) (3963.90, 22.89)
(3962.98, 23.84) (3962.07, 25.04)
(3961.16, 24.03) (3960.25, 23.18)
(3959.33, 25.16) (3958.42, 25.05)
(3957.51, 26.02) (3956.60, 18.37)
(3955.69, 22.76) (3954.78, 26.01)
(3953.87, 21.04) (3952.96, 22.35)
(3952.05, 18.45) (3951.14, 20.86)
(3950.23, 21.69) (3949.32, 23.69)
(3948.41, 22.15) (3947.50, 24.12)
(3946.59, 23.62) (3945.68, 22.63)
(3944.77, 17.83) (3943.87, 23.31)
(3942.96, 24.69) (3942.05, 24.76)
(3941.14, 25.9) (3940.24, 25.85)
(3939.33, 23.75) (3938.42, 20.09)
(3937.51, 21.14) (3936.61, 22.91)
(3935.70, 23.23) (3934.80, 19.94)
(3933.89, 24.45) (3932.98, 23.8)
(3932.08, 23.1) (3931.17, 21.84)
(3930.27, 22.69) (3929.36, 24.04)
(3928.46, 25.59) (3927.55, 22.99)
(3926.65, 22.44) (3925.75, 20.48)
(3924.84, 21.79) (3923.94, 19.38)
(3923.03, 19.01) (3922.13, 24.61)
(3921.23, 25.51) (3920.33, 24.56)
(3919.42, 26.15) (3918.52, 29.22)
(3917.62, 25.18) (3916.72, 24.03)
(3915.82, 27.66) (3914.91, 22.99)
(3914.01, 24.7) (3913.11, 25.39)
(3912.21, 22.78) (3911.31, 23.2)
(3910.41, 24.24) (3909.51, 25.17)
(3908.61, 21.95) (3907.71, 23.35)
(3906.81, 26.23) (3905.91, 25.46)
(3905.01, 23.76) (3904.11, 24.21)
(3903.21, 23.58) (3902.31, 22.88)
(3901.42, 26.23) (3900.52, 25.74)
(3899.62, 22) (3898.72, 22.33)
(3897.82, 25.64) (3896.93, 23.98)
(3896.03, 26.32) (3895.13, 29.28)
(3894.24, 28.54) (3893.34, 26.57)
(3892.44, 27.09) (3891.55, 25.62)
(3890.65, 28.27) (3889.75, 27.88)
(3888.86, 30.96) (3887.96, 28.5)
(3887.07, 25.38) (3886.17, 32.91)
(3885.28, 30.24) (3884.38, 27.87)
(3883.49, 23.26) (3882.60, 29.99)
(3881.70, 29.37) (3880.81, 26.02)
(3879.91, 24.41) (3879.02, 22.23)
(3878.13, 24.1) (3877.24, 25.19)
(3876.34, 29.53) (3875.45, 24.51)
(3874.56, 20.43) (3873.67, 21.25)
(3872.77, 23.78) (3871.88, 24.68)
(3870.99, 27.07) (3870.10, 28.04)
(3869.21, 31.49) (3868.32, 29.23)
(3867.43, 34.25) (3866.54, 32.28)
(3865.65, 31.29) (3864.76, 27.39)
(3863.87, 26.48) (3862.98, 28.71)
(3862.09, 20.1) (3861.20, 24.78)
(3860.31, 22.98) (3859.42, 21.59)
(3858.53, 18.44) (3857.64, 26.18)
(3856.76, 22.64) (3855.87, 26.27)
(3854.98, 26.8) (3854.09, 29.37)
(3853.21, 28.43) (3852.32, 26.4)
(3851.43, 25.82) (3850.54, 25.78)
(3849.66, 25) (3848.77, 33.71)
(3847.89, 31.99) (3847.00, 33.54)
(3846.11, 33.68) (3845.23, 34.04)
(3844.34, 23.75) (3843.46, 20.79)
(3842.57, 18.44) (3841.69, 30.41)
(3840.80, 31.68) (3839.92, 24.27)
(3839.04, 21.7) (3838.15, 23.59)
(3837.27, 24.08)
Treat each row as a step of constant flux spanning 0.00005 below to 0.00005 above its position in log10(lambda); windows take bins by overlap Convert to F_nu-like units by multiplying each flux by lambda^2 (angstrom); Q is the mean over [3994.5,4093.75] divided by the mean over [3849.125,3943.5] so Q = 1.0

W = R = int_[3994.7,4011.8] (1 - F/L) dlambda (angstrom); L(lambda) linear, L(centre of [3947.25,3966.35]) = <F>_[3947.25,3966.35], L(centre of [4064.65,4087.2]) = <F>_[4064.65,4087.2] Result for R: 1.06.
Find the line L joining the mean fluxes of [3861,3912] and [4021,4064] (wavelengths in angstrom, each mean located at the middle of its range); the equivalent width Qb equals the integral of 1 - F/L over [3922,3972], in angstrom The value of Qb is 1.0 angstrom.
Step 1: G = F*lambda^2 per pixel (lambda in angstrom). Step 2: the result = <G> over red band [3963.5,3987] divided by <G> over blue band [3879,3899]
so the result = 1.03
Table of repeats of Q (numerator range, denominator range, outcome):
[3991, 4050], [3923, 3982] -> 0.94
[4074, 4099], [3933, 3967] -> 1.11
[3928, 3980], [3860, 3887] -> 0.96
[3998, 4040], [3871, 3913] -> 0.93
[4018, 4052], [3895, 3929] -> 0.97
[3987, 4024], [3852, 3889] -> 0.90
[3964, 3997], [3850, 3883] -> 1.04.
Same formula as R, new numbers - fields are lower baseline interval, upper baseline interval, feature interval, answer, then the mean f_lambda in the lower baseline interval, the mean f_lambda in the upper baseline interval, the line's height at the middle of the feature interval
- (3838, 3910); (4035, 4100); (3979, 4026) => 2.6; 26.4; 22.7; 23.9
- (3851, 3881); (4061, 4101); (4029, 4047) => 2.3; 25.9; 24.4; 24.7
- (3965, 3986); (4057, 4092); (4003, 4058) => 6.2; 27.1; 22.7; 24.6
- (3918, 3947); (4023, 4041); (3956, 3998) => -4.1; 23.2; 22.7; 23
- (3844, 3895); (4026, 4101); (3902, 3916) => 1.1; 27.1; 23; 26.3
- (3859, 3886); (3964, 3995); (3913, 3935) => 2.1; 26.5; 25.9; 26.2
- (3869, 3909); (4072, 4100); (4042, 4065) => 3.8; 25.9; 24.6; 24.8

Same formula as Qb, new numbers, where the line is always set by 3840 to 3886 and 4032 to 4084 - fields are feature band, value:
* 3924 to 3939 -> 1.5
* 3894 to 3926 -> 1.4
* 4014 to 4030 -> -0.7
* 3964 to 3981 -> -3.3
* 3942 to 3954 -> 1.1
